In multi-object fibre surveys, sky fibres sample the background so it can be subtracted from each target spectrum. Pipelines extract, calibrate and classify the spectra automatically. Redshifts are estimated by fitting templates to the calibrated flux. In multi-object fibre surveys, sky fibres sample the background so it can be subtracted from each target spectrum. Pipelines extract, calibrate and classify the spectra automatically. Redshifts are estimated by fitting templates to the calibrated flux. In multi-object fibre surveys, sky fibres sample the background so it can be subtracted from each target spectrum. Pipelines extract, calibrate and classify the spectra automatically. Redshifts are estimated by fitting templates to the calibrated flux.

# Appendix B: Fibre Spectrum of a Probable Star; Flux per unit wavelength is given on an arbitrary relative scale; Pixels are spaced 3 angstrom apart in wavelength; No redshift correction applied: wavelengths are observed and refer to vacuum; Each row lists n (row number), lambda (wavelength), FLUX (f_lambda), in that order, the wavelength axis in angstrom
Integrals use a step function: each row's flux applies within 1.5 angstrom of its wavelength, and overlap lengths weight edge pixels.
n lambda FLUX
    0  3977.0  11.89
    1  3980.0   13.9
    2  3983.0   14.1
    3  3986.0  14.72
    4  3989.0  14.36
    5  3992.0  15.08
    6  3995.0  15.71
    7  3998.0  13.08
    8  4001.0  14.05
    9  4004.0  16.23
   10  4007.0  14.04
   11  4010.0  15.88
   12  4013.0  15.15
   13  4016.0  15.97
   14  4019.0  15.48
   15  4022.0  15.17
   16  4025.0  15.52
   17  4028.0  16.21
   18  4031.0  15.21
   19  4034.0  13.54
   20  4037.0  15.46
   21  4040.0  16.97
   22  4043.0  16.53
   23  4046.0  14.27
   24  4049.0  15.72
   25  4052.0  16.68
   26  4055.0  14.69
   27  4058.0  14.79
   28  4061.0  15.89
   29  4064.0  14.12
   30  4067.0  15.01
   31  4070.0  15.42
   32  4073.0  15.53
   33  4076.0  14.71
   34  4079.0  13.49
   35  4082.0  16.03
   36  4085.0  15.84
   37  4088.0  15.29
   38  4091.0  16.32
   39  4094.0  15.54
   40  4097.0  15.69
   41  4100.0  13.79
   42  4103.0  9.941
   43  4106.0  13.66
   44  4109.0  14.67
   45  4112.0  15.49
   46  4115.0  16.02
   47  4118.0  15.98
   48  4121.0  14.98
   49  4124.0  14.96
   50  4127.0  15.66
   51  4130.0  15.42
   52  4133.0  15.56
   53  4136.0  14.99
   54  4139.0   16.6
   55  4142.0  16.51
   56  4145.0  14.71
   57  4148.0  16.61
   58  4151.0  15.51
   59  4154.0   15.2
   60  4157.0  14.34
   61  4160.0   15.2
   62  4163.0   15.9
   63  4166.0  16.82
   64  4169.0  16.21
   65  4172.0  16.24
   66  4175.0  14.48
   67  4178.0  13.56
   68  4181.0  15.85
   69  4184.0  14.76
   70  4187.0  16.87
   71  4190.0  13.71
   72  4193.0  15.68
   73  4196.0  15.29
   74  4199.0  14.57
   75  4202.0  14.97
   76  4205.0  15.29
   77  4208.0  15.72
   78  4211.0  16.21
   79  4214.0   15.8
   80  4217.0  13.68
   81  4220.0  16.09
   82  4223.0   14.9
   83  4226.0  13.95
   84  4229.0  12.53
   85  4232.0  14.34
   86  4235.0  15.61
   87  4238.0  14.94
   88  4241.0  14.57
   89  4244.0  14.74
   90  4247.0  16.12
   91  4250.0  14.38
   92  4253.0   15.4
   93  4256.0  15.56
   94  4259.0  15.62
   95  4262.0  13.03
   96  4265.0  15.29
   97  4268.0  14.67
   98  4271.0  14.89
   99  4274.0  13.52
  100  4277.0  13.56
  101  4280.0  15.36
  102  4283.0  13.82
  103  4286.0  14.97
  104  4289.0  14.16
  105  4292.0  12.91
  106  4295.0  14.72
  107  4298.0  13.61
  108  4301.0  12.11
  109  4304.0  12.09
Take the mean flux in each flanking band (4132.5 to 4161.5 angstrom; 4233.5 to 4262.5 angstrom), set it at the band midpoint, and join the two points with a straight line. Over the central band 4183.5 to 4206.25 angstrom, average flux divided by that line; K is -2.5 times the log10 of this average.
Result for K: 0.01 mag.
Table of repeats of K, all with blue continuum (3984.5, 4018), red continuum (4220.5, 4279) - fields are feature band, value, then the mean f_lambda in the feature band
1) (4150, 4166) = -0.04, 15.4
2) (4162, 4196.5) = -0.05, 15.4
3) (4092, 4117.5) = 0.03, 14.5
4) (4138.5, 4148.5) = -0.09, 16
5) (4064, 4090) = -0.02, 15.1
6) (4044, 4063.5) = -0.03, 15.3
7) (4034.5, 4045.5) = -0.07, 15.9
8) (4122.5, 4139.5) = -0.05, 15.5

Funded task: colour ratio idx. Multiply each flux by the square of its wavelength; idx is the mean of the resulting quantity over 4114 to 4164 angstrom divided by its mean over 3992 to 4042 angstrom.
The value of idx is 1.08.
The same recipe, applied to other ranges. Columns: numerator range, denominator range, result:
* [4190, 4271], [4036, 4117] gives 1.07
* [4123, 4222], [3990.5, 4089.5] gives 1.08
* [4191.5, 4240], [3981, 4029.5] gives 1.10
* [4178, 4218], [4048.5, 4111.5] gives 1.08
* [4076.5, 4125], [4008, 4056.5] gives 0.99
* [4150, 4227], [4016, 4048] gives 1.07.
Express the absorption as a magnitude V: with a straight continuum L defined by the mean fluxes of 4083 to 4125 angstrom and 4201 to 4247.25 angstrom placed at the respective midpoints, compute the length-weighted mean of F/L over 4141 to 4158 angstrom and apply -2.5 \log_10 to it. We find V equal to -0.04 mag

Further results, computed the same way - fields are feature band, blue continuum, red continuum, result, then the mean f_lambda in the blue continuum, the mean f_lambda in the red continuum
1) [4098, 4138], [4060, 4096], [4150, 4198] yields 0.04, 15.3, 15.3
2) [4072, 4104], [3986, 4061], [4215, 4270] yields 0.02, 15.2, 14.8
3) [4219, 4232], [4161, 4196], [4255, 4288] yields 0.05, 15.5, 14.6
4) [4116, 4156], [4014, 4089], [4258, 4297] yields -0.04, 15.3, 14.3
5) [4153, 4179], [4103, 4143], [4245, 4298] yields -0.02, 15.2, 14.6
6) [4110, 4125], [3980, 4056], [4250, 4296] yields -0.04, 15.2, 14.5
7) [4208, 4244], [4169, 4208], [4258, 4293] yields 0.00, 15.2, 14.3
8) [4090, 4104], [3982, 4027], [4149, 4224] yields 0.06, 15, 15.3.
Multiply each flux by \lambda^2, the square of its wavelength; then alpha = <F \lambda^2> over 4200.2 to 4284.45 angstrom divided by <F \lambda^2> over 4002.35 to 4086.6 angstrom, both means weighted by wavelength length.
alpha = 1.1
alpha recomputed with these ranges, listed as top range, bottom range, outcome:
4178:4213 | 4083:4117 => 1.08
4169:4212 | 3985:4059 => 1.09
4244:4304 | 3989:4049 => 1.07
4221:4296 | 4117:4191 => 0.99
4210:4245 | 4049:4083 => 1.05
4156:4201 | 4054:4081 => 1.09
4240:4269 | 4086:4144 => 1.06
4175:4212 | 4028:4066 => 1.06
